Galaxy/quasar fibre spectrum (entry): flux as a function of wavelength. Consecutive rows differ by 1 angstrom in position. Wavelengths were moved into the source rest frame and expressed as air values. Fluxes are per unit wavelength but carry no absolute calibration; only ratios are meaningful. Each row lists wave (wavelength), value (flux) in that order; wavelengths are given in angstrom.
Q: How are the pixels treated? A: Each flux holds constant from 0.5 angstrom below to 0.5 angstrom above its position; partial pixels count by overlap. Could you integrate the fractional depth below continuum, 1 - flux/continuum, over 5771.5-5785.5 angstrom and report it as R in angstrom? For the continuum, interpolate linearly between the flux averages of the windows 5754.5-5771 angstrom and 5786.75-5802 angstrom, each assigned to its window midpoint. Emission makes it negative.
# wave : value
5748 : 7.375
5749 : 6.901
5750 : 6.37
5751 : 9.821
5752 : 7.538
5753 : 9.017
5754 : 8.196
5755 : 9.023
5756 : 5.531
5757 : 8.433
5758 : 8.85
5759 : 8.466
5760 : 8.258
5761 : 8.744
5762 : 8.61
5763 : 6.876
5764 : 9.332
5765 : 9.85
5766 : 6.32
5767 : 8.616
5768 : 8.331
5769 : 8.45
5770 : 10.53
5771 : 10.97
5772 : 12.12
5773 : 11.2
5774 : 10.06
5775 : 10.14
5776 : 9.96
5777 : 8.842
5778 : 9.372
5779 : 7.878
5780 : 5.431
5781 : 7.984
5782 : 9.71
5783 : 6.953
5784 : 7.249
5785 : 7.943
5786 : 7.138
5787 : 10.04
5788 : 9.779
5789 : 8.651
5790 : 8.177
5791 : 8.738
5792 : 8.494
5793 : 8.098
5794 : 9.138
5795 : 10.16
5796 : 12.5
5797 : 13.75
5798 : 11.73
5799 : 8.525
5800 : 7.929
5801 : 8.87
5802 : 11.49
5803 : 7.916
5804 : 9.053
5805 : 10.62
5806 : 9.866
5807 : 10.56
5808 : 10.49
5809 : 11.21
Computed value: 0.2 angstrom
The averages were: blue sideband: 8.47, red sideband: 9.69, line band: 8.92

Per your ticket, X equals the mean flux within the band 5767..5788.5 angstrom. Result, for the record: 9.04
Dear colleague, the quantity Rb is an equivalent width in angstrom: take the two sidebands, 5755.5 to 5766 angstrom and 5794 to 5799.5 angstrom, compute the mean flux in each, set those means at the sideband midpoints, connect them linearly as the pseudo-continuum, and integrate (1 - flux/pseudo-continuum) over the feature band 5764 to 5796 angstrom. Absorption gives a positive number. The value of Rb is 2.4 angstrom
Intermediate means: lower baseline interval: 8.2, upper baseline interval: 11.1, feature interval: 8.98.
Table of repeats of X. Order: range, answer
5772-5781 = 9.21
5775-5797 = 8.83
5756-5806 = 9.08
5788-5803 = 9.67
